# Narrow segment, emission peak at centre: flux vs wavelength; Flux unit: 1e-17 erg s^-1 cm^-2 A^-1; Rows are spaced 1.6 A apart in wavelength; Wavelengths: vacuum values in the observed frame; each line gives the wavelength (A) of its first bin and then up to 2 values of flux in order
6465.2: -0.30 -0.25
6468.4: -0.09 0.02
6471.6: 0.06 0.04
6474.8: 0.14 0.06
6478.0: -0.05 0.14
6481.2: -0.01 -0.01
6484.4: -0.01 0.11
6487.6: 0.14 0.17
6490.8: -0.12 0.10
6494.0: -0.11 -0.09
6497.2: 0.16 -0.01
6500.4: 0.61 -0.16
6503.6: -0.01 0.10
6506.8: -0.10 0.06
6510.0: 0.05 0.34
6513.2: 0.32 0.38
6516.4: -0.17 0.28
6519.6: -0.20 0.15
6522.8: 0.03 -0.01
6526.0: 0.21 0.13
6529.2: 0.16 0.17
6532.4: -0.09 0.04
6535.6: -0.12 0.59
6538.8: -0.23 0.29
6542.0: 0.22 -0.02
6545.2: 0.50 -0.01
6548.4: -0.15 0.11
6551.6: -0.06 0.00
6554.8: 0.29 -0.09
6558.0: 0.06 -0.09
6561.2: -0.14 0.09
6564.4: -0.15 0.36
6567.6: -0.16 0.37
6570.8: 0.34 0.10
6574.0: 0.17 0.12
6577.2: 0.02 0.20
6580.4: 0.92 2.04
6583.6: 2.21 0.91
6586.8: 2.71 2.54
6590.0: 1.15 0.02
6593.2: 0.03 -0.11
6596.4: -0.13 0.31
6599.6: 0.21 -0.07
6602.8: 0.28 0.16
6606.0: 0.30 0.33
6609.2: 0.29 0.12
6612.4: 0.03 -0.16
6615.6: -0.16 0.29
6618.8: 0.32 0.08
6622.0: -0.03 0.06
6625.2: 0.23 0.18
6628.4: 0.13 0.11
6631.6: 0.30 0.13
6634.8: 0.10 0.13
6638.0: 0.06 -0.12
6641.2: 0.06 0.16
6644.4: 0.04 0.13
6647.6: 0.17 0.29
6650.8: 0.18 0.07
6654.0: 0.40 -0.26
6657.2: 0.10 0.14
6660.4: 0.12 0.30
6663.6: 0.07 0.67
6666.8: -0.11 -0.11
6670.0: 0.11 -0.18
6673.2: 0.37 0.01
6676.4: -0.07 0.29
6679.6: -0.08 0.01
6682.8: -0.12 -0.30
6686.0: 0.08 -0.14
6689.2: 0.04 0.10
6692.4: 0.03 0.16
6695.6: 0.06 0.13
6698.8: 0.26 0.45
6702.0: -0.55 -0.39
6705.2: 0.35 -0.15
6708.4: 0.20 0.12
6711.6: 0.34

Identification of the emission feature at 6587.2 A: [O II]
